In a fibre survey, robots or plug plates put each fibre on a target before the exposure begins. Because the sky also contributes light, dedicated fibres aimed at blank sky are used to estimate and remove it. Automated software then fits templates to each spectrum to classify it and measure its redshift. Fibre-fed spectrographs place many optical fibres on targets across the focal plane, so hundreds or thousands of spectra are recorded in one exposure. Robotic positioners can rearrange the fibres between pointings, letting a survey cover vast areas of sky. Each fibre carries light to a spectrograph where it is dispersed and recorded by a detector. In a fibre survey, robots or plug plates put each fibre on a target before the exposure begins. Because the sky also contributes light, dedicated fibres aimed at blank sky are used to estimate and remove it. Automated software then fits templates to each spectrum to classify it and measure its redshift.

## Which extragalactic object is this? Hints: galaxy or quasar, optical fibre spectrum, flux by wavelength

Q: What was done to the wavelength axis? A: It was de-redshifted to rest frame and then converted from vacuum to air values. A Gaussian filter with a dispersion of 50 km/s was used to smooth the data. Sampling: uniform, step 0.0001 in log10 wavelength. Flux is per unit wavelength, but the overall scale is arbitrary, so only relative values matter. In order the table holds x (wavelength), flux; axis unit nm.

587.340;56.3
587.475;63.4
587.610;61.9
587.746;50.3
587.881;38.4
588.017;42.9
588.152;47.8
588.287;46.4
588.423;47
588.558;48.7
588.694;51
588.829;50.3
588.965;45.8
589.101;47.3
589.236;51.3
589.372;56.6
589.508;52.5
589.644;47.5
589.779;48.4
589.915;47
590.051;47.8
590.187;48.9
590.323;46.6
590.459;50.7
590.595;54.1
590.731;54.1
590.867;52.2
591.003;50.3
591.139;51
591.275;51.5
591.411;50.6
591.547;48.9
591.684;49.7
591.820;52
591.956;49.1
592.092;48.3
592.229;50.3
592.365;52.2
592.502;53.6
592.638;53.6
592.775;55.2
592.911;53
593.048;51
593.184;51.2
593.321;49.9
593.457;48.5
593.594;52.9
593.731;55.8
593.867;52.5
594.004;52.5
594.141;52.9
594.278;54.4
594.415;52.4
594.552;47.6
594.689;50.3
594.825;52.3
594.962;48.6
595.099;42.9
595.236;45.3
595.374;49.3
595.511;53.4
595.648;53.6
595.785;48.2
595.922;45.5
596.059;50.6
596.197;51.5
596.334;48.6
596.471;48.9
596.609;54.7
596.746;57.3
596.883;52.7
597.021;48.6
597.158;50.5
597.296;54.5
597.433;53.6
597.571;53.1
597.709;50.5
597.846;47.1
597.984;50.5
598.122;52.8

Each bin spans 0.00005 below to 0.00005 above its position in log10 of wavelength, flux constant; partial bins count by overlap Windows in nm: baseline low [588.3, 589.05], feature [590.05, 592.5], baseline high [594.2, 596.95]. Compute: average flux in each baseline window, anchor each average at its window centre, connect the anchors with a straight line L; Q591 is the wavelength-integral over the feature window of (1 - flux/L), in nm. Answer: -0.07 nm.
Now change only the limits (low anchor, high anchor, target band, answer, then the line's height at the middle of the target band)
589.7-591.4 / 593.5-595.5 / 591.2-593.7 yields -0.04 nm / 50.5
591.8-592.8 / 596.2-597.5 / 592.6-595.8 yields 0.04 nm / 51.8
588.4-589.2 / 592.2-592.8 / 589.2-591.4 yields -0.01 nm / 50.4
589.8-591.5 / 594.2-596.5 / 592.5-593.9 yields -0.07 nm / 50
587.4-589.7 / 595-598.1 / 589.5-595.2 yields -0.06 nm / 50.2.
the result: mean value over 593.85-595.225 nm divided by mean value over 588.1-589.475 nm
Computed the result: 1.02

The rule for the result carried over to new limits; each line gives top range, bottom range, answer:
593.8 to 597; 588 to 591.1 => 1.02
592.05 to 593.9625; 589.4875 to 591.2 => 1.04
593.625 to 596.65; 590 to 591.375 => 1.00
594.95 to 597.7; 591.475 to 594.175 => 0.98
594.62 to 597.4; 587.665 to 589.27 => 1.07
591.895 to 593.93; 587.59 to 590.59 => 1.06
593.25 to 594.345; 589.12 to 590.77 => 1.04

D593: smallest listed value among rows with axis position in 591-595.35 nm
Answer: 42.9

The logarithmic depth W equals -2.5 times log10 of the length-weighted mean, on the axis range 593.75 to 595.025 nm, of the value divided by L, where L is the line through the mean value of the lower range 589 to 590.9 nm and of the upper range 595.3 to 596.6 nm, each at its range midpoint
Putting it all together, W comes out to -0.033 mag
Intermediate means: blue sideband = 50.2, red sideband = 50.1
